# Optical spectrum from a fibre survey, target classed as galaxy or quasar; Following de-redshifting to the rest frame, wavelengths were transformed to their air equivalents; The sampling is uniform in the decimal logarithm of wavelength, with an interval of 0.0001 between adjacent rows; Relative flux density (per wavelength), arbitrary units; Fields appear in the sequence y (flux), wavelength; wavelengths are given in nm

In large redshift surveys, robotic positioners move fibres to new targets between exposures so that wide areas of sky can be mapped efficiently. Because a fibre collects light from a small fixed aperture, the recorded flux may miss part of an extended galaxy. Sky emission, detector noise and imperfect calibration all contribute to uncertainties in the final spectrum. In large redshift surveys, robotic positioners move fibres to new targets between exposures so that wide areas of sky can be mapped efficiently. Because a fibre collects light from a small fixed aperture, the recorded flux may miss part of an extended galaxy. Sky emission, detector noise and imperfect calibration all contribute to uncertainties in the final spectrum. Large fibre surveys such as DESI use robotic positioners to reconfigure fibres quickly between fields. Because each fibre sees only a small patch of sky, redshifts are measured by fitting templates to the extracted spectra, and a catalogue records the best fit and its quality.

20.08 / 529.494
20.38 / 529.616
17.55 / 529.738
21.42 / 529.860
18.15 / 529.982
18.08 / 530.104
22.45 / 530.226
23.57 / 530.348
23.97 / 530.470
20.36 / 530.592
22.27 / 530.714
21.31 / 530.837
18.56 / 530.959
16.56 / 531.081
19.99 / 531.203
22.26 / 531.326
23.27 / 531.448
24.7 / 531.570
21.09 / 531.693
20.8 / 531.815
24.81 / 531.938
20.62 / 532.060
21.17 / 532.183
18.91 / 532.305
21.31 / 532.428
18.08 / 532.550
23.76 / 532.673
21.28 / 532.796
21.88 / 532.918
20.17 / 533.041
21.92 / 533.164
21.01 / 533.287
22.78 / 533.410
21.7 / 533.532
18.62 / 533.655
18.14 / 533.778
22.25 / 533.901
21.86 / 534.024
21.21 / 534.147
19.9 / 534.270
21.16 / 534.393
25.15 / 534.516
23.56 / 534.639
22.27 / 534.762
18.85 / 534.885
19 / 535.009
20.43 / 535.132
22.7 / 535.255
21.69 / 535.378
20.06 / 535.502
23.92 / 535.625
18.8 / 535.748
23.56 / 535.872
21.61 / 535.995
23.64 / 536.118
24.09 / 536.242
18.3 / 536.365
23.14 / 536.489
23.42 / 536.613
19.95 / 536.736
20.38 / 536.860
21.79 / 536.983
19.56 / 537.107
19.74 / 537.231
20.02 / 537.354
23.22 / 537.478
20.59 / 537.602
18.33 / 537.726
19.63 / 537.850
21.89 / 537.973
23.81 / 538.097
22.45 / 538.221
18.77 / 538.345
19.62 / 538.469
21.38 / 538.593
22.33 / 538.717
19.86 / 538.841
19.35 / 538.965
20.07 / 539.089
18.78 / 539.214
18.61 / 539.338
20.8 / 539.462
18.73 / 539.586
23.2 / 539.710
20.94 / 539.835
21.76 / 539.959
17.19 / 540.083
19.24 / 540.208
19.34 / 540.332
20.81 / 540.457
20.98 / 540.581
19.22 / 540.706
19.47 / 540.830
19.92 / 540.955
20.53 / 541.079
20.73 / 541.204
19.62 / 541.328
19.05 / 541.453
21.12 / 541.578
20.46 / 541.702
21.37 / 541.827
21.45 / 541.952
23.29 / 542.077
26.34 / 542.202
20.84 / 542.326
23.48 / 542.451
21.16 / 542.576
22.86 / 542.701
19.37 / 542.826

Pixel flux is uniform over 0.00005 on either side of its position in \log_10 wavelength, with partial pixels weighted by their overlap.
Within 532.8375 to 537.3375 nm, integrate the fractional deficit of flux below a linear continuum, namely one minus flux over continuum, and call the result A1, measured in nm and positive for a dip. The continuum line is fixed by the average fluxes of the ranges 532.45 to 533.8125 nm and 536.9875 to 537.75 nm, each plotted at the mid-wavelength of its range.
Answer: -0.14 nm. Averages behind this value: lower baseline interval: 20.9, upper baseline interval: 20.4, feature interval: 21.3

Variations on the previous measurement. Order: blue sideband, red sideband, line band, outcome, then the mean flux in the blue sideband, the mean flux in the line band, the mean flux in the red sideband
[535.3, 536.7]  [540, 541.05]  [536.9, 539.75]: 0.03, 22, 20.5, 19.6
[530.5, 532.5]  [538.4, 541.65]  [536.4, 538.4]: -0.06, 21.2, 21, 20.1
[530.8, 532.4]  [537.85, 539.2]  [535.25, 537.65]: -0.07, 21.1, 21.5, 20.8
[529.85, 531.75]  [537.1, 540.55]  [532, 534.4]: 0.00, 21.1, 20.9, 20.4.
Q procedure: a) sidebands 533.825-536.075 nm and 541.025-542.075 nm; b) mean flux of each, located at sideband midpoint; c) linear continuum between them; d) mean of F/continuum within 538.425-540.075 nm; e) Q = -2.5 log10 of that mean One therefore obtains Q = 0.04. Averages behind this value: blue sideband 21.6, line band 20.3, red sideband 20.7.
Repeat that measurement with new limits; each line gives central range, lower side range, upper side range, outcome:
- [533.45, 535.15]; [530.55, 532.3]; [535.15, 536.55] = 0.03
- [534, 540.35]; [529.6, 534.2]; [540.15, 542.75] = 0.00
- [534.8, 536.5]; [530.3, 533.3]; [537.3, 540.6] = -0.03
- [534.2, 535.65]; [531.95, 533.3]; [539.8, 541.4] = -0.04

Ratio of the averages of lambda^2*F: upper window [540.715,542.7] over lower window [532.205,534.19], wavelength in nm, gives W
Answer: 1.0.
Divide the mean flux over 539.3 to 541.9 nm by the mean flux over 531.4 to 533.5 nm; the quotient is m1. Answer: 0.9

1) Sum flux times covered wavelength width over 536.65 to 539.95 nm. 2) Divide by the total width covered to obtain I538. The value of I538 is 20.6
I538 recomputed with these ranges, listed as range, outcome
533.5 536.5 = 21.4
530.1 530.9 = 22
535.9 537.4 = 21.4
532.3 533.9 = 20.9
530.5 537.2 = 21.3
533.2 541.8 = 20.8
